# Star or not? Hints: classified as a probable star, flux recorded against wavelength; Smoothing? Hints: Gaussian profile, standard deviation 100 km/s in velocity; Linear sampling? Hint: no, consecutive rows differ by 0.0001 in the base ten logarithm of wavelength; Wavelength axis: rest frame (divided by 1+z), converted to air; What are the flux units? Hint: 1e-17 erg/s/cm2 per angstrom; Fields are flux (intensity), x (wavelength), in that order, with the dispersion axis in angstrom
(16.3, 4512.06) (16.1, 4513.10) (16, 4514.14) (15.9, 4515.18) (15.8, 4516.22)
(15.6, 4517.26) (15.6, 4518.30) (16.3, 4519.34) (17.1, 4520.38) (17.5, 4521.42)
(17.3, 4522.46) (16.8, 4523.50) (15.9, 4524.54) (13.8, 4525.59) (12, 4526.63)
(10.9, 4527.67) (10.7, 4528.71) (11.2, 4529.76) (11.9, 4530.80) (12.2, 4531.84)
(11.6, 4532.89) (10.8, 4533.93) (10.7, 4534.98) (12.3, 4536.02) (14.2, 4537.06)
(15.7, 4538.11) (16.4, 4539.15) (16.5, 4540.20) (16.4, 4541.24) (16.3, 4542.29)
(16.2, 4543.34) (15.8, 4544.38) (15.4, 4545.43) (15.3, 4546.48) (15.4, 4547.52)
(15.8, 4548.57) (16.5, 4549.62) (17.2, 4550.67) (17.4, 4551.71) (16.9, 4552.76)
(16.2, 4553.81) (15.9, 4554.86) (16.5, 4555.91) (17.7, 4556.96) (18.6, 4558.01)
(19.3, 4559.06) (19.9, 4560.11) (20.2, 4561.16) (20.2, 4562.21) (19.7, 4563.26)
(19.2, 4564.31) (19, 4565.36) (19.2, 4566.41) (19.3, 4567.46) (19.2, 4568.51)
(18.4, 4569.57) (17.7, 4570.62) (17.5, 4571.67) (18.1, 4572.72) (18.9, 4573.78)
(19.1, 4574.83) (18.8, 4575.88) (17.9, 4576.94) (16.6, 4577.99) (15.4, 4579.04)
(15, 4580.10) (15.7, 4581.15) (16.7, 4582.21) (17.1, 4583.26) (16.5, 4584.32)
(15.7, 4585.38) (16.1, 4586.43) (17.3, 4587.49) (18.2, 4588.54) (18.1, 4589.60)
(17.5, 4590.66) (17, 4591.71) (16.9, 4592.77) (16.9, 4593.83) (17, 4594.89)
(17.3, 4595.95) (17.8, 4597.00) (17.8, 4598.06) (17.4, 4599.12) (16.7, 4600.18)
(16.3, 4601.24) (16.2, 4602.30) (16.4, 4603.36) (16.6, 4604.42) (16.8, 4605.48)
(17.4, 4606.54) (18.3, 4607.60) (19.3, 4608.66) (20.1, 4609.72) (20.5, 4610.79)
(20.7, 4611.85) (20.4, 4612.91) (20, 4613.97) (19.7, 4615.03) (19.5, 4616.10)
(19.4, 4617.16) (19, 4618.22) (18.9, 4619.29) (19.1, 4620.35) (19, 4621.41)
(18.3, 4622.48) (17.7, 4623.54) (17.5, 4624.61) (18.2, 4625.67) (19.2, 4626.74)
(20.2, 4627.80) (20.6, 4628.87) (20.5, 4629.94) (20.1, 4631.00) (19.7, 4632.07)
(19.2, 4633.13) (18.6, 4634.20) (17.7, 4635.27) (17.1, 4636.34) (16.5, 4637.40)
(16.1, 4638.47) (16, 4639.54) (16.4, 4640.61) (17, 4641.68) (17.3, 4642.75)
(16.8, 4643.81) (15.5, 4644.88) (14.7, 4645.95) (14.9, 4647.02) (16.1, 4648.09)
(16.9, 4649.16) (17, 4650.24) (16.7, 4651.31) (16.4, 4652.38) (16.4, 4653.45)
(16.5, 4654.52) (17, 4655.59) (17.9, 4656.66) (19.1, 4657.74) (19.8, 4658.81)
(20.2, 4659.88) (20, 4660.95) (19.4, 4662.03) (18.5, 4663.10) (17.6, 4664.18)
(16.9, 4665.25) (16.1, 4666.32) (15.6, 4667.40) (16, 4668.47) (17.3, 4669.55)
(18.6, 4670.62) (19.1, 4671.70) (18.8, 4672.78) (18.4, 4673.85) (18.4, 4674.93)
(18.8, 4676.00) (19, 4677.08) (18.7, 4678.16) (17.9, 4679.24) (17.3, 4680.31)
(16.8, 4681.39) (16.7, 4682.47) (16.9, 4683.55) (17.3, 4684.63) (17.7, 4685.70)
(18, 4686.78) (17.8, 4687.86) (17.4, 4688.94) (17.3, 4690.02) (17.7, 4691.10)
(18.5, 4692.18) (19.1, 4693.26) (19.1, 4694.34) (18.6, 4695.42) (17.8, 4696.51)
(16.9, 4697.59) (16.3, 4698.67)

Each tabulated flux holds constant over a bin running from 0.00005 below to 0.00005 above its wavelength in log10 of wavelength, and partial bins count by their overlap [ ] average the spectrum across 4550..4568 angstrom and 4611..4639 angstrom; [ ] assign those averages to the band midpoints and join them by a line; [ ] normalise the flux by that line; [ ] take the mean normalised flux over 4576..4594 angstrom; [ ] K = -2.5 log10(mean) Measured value 0.11 mag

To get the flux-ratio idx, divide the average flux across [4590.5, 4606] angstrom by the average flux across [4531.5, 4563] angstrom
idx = 1.1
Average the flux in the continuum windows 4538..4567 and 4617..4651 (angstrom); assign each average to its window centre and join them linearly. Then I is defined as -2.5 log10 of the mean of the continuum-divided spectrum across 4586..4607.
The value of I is 0.032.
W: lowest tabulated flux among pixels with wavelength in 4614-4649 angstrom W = 14.7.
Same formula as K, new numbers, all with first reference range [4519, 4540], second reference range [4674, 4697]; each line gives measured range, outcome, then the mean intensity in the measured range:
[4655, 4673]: -0.044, 18.1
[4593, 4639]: -0.146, 18.4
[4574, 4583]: -0.129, 17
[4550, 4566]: -0.246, 18.3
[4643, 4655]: 0.050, 16.2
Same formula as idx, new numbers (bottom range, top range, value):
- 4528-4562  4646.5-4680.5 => 1.15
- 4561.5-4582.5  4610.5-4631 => 1.07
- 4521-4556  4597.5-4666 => 1.22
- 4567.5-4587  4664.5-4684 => 1.02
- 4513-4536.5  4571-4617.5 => 1.26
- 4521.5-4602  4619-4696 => 1.08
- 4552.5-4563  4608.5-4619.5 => 1.09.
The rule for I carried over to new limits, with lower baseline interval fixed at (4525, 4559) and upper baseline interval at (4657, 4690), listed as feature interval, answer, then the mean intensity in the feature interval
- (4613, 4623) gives -0.16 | 19.3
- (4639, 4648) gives 0.08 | 16.1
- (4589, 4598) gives -0.09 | 17.3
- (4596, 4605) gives -0.05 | 16.9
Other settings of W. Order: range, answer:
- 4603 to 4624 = 16.4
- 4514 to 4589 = 10.7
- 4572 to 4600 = 15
